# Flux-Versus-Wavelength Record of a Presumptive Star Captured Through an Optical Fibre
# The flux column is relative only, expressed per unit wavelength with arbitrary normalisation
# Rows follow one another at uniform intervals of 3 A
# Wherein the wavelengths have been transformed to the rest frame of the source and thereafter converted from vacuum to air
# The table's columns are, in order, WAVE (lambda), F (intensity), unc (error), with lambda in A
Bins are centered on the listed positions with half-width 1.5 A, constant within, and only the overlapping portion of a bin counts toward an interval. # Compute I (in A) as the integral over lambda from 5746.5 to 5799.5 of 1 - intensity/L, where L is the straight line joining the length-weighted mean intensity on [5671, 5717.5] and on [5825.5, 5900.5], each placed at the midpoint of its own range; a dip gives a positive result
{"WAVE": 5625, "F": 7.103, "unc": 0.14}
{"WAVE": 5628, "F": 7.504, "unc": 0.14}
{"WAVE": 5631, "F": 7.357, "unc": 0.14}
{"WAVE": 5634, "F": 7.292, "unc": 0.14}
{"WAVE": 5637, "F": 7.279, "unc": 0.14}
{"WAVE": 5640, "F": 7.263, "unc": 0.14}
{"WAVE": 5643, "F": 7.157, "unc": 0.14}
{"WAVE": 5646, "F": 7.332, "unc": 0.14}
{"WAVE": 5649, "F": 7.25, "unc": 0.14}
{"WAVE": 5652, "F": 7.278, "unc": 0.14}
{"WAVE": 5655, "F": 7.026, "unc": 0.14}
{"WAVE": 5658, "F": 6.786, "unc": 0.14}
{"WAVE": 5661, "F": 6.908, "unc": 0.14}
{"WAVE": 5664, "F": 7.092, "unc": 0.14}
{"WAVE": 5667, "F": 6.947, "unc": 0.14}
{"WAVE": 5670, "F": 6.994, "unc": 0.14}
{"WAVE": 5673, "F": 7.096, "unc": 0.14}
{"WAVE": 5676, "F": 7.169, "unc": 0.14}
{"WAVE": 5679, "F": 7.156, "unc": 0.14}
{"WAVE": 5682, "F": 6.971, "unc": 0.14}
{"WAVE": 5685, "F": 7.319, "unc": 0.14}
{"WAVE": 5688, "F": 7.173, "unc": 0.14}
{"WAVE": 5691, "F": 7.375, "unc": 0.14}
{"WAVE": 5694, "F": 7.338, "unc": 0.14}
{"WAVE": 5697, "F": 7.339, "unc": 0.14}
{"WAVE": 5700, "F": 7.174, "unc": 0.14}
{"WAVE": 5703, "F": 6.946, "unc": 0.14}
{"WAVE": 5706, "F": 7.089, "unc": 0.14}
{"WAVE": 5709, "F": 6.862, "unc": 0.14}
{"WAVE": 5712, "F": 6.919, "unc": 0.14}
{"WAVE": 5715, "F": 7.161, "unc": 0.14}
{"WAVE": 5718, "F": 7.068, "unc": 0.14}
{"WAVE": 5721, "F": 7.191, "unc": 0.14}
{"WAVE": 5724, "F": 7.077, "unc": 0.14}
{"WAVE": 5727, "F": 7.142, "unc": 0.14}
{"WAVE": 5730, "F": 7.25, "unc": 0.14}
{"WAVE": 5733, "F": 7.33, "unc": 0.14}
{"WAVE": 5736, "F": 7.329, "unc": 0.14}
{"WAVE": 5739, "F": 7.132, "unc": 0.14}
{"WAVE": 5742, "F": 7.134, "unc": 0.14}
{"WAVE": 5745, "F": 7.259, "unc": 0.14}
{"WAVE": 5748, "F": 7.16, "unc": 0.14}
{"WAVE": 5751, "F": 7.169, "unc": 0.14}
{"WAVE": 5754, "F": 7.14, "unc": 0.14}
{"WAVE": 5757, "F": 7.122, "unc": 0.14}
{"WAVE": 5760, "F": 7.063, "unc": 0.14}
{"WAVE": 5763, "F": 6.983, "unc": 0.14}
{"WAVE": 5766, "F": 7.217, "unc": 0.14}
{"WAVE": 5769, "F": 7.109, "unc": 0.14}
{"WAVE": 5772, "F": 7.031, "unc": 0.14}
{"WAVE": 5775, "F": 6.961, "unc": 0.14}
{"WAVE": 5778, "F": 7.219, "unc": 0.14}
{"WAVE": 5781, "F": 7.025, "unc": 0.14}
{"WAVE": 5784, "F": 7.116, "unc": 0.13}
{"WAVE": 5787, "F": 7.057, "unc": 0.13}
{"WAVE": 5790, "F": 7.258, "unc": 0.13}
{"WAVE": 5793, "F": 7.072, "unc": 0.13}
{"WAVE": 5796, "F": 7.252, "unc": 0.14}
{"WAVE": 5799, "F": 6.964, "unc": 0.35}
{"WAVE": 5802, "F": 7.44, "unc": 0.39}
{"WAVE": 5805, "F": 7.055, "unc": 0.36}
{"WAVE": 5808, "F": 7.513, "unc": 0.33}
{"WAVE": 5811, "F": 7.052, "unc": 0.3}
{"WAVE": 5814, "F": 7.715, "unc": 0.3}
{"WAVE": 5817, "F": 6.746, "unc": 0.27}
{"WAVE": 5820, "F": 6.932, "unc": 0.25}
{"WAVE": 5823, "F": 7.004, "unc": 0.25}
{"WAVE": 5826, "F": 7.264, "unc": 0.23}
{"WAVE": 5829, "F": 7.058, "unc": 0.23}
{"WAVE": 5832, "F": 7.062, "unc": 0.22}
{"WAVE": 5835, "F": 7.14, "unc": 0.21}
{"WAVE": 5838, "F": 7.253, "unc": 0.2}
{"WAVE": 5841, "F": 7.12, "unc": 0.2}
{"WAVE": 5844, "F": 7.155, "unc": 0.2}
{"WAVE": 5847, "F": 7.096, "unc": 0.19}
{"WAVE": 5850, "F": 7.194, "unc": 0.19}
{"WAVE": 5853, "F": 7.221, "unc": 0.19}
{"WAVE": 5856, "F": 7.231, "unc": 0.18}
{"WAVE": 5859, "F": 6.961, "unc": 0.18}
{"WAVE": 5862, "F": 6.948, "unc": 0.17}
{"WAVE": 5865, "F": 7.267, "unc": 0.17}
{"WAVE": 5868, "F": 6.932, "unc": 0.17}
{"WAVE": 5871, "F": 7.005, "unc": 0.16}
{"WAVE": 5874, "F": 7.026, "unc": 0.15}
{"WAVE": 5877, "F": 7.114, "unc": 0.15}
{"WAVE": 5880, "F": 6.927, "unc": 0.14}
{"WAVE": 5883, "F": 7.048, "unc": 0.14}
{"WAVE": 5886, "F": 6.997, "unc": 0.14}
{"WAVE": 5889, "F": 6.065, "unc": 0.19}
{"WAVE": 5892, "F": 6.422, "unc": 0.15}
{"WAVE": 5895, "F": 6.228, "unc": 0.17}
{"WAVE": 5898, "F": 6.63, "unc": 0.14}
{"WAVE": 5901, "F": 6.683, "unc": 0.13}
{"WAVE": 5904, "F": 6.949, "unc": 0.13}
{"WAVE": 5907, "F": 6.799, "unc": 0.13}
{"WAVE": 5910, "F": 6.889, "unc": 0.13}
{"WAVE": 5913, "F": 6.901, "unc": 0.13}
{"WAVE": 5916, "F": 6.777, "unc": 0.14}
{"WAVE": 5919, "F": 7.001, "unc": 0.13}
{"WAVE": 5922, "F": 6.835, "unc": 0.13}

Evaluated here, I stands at -0.4 A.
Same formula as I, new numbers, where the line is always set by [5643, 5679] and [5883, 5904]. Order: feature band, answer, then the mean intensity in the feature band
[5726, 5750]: -1.04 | 7.22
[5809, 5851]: -2.61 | 7.13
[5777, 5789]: -0.51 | 7.11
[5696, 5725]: -0.42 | 7.08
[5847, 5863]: -1.09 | 7.11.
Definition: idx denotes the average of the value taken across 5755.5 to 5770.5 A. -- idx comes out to 7.1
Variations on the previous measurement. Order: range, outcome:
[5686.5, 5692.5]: 7.27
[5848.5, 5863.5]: 7.11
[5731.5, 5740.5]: 7.26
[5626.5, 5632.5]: 7.43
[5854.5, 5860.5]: 7.1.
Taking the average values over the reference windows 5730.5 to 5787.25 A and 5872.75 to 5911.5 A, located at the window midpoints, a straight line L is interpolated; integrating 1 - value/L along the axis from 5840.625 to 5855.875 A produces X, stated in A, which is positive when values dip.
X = -0.6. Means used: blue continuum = 7.14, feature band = 7.17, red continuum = 6.75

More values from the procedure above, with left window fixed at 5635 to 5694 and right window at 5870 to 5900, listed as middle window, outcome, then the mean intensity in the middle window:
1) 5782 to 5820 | -1.55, 7.17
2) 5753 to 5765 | -0.19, 7.08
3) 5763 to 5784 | -0.43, 7.09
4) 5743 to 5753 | -0.29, 7.19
